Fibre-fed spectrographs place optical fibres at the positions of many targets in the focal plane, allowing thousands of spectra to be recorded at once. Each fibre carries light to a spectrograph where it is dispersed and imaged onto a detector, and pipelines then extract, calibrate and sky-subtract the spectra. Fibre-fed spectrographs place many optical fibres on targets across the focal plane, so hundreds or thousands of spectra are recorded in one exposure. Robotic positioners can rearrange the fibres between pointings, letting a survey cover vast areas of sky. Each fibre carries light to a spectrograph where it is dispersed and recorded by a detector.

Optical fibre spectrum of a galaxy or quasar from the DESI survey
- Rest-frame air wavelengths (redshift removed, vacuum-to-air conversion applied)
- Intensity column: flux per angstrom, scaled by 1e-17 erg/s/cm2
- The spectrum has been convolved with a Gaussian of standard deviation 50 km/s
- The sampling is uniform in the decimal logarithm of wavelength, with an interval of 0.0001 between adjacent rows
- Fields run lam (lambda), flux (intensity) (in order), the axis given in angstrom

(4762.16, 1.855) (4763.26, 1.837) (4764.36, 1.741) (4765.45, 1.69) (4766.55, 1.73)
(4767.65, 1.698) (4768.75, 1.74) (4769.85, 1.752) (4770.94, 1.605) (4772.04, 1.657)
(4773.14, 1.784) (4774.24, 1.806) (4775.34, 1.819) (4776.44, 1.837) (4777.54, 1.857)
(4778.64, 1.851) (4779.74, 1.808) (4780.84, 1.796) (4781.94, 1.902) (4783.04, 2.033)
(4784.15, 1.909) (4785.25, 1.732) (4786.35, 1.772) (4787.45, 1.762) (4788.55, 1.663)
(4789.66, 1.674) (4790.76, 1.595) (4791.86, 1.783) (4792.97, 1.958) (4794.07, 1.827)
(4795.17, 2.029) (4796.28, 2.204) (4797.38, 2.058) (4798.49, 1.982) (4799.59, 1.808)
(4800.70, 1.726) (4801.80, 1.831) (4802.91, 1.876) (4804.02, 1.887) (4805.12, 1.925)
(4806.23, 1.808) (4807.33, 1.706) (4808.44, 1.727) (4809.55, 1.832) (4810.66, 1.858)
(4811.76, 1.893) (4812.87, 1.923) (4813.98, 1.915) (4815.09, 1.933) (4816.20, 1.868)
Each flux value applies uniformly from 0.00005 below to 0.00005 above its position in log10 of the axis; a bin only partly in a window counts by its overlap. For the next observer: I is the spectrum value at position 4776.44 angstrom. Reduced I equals 1.837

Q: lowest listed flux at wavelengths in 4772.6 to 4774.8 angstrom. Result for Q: 1.784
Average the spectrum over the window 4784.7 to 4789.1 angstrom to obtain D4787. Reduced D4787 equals 1.74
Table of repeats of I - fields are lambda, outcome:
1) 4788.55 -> 1.663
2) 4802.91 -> 1.876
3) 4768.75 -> 1.74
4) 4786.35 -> 1.772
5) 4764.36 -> 1.741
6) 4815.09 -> 1.933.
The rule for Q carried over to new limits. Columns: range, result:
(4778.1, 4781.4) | 1.796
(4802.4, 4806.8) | 1.808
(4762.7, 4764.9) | 1.741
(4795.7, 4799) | 1.982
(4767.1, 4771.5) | 1.605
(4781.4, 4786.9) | 1.732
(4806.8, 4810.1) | 1.706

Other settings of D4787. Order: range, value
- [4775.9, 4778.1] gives 1.85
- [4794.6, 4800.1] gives 2.02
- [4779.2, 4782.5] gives 1.84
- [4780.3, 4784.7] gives 1.91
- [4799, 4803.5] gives 1.81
